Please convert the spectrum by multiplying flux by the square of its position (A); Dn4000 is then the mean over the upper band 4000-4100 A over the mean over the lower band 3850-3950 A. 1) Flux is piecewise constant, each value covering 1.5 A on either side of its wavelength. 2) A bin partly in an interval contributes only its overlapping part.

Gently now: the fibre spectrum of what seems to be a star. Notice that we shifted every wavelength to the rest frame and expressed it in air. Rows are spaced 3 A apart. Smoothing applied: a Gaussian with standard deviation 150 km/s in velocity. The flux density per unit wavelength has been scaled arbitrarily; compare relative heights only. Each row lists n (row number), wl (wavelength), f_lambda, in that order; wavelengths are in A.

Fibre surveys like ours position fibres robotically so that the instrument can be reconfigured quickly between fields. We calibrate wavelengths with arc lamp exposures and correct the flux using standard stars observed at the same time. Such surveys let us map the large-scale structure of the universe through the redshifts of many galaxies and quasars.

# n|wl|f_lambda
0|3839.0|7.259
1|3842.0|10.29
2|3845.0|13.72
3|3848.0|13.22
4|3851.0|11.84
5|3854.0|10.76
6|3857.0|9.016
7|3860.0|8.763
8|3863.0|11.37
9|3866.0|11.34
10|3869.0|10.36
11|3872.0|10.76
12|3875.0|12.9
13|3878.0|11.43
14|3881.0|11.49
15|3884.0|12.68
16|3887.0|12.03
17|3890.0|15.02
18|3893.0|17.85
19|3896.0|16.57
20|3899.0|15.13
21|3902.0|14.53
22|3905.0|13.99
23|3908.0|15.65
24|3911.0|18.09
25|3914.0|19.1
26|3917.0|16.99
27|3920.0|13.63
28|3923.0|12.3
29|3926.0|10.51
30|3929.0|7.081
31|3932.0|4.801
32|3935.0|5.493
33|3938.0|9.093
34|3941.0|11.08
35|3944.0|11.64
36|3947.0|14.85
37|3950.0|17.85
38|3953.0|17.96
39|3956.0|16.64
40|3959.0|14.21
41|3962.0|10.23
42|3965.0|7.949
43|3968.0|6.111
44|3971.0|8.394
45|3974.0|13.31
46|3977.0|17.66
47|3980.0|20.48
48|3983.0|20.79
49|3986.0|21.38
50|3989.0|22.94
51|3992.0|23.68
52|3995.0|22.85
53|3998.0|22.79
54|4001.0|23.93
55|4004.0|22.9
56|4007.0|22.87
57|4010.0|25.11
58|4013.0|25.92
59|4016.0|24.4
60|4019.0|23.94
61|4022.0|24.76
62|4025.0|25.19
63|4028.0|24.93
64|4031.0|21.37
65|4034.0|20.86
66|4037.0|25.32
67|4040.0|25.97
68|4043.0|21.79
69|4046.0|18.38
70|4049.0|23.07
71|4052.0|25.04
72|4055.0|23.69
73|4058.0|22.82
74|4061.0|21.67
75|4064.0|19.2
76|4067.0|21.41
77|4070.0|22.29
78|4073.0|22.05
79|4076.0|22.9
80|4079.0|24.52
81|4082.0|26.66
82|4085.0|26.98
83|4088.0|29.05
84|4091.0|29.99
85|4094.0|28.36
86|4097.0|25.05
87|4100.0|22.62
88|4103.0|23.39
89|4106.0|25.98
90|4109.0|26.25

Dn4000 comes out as 2.08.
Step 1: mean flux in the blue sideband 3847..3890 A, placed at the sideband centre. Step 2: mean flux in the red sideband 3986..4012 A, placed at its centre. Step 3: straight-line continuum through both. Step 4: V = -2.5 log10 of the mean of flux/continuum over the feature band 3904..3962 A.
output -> 0.29 mag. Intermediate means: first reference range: 11.4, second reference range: 23.3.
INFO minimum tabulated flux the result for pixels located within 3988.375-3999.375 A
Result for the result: 22.79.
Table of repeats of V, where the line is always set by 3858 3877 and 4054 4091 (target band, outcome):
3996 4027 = -0.21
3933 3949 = 0.43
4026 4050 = -0.05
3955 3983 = 0.30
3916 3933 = 0.30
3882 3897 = -0.19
